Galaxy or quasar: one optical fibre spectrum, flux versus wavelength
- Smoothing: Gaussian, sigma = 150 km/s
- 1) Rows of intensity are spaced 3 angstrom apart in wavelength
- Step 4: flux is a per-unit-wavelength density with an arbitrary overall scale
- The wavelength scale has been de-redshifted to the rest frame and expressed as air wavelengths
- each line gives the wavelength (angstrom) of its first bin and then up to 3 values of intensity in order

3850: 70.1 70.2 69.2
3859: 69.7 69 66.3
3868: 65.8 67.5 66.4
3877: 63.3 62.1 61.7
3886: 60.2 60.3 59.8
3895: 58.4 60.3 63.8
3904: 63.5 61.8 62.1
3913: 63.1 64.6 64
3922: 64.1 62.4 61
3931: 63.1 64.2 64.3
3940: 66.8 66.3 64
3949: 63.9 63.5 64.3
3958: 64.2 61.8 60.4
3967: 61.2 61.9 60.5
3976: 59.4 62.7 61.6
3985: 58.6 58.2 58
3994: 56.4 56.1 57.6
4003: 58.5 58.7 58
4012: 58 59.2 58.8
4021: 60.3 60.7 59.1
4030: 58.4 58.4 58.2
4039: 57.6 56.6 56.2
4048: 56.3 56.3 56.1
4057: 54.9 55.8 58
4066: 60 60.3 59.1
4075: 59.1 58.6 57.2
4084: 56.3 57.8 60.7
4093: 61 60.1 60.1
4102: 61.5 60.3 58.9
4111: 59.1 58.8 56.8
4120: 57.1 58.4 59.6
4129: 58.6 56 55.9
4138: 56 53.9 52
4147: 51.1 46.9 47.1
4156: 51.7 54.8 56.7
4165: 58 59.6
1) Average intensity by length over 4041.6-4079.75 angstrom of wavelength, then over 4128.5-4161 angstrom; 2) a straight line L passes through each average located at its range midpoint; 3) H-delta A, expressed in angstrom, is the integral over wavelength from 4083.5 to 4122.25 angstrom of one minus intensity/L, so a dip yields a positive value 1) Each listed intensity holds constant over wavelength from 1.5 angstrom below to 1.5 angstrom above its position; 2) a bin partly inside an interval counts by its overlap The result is -2.8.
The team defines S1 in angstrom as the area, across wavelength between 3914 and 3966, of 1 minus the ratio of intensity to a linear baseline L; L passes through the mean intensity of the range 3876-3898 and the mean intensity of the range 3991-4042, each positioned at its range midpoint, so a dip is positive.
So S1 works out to -3.4 angstrom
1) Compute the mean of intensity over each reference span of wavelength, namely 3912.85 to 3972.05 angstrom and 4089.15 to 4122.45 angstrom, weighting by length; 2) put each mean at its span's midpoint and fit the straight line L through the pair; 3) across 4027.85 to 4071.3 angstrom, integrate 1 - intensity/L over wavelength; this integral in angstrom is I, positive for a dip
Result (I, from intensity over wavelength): 2.4 angstrom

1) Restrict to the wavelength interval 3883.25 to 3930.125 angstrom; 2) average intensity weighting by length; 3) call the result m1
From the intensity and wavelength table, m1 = 62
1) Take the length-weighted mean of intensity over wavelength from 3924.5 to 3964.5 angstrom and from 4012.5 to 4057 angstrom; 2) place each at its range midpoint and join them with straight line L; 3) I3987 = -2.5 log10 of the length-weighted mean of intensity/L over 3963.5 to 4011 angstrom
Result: 0.03 mag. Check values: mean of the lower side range 63.7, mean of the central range 59.2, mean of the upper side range 57.9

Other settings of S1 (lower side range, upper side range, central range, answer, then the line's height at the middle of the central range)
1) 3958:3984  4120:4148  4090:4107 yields -1.0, 57.1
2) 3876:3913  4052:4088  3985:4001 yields 0.5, 59.4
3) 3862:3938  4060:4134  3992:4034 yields 1.5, 60.6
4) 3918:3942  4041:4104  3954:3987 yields 0.4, 62.2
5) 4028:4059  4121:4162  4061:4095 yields -1.8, 55.9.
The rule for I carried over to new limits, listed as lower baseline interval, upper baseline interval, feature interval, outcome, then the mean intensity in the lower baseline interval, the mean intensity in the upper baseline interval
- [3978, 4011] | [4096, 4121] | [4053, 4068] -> 0.5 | 58.5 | 59.2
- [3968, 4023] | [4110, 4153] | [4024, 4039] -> -0.1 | 59.1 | 55.4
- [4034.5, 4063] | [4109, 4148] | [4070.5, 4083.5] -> -0.4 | 56.5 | 56.5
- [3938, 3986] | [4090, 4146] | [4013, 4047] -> 1.2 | 62.6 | 58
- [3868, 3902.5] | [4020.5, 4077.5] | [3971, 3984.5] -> -0.2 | 62.3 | 57.9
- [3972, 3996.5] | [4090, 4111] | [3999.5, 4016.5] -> 0.3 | 59.3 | 60.3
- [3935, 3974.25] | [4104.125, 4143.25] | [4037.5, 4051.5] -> 0.8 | 63.3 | 57.5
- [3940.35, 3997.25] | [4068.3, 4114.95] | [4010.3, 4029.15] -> 0.4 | 61.4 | 59.3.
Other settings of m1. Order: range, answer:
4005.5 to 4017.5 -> 58.5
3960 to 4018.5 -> 59.3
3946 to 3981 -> 62.2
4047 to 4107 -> 58.5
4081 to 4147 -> 57.9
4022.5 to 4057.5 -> 57.5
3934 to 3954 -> 64.7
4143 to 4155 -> 49.3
